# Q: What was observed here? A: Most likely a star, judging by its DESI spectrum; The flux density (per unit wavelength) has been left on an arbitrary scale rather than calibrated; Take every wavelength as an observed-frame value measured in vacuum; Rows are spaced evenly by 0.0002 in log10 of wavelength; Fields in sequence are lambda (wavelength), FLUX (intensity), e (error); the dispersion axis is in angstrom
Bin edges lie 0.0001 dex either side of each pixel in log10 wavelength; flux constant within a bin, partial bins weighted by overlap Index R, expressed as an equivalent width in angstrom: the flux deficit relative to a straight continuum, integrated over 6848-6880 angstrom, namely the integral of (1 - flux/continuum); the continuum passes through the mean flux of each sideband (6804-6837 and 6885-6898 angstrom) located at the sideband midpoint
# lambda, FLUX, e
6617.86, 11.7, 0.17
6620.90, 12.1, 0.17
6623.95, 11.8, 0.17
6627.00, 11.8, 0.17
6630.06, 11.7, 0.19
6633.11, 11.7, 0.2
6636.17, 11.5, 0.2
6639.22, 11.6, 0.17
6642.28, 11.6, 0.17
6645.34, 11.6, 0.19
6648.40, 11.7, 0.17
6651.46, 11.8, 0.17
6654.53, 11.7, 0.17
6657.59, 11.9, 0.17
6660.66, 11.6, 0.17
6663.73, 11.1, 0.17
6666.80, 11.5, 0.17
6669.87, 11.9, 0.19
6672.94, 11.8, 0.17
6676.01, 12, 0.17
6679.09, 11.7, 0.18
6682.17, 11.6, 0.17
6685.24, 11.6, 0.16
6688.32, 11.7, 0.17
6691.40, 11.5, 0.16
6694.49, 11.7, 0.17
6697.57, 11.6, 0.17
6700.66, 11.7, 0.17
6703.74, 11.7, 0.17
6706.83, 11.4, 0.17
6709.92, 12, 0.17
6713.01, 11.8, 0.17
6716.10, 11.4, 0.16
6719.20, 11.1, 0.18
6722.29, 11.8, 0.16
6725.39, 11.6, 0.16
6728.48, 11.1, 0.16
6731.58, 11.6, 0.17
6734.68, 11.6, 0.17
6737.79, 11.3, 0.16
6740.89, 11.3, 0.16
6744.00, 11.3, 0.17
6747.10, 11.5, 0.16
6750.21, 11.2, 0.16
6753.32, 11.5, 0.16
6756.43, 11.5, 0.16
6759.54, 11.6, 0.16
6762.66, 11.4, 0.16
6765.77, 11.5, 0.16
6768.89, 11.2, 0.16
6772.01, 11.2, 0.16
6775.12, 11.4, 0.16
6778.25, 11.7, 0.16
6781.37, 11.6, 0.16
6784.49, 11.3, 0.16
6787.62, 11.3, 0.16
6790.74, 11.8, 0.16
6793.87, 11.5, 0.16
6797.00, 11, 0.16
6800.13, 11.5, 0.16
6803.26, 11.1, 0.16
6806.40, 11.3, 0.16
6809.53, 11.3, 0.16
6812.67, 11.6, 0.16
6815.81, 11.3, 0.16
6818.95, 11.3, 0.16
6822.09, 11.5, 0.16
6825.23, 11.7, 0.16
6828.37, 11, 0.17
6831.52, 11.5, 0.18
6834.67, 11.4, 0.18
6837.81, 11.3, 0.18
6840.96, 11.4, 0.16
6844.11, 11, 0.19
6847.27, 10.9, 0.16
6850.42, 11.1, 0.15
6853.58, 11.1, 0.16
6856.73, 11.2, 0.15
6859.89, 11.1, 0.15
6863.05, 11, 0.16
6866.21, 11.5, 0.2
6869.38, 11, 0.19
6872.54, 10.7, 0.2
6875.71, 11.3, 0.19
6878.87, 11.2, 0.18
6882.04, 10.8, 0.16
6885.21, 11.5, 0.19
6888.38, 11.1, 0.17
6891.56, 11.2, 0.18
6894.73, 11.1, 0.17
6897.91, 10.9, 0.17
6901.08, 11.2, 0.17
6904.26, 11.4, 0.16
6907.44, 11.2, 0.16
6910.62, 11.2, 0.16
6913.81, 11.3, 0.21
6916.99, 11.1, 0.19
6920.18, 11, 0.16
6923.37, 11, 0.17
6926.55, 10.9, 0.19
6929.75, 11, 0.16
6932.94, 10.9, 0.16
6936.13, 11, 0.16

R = 0.4 angstrom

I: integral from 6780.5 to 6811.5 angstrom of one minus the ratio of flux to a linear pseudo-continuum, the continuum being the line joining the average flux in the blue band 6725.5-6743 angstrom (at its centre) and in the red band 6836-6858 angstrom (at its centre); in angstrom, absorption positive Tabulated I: -0.3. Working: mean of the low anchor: 11.4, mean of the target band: 11.4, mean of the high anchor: 11.1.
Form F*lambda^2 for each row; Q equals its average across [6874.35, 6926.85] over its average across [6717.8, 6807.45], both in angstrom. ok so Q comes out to 1.02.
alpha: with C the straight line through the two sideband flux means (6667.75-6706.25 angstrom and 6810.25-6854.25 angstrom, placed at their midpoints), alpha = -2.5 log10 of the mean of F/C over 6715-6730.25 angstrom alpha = 0.02 mag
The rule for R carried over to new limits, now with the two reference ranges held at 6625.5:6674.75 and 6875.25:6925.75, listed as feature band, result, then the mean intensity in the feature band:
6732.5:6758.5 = 0.13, 11.4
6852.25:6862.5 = 0.11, 11.1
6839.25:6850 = 0.15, 11.1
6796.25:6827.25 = -0.09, 11.4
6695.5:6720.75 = -0.11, 11.6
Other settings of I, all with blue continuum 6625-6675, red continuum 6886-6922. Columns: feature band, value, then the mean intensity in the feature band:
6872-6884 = 0.18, 11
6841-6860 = 0.29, 11.1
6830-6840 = -0.09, 11.4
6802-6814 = 0.03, 11.3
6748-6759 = 0.03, 11.4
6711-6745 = 0.15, 11.5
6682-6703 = -0.10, 11.6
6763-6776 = 0.11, 11.3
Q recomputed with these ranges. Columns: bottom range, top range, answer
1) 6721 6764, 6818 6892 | 1.01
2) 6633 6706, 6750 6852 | 1.01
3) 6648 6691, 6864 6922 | 1.02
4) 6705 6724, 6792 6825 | 1.01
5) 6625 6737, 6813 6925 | 1.02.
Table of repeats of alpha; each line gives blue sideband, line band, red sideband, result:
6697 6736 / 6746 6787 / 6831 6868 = 0.000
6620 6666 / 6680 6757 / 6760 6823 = 0.000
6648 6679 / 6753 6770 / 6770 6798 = 0.003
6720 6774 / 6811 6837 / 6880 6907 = -0.012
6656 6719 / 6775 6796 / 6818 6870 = -0.011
